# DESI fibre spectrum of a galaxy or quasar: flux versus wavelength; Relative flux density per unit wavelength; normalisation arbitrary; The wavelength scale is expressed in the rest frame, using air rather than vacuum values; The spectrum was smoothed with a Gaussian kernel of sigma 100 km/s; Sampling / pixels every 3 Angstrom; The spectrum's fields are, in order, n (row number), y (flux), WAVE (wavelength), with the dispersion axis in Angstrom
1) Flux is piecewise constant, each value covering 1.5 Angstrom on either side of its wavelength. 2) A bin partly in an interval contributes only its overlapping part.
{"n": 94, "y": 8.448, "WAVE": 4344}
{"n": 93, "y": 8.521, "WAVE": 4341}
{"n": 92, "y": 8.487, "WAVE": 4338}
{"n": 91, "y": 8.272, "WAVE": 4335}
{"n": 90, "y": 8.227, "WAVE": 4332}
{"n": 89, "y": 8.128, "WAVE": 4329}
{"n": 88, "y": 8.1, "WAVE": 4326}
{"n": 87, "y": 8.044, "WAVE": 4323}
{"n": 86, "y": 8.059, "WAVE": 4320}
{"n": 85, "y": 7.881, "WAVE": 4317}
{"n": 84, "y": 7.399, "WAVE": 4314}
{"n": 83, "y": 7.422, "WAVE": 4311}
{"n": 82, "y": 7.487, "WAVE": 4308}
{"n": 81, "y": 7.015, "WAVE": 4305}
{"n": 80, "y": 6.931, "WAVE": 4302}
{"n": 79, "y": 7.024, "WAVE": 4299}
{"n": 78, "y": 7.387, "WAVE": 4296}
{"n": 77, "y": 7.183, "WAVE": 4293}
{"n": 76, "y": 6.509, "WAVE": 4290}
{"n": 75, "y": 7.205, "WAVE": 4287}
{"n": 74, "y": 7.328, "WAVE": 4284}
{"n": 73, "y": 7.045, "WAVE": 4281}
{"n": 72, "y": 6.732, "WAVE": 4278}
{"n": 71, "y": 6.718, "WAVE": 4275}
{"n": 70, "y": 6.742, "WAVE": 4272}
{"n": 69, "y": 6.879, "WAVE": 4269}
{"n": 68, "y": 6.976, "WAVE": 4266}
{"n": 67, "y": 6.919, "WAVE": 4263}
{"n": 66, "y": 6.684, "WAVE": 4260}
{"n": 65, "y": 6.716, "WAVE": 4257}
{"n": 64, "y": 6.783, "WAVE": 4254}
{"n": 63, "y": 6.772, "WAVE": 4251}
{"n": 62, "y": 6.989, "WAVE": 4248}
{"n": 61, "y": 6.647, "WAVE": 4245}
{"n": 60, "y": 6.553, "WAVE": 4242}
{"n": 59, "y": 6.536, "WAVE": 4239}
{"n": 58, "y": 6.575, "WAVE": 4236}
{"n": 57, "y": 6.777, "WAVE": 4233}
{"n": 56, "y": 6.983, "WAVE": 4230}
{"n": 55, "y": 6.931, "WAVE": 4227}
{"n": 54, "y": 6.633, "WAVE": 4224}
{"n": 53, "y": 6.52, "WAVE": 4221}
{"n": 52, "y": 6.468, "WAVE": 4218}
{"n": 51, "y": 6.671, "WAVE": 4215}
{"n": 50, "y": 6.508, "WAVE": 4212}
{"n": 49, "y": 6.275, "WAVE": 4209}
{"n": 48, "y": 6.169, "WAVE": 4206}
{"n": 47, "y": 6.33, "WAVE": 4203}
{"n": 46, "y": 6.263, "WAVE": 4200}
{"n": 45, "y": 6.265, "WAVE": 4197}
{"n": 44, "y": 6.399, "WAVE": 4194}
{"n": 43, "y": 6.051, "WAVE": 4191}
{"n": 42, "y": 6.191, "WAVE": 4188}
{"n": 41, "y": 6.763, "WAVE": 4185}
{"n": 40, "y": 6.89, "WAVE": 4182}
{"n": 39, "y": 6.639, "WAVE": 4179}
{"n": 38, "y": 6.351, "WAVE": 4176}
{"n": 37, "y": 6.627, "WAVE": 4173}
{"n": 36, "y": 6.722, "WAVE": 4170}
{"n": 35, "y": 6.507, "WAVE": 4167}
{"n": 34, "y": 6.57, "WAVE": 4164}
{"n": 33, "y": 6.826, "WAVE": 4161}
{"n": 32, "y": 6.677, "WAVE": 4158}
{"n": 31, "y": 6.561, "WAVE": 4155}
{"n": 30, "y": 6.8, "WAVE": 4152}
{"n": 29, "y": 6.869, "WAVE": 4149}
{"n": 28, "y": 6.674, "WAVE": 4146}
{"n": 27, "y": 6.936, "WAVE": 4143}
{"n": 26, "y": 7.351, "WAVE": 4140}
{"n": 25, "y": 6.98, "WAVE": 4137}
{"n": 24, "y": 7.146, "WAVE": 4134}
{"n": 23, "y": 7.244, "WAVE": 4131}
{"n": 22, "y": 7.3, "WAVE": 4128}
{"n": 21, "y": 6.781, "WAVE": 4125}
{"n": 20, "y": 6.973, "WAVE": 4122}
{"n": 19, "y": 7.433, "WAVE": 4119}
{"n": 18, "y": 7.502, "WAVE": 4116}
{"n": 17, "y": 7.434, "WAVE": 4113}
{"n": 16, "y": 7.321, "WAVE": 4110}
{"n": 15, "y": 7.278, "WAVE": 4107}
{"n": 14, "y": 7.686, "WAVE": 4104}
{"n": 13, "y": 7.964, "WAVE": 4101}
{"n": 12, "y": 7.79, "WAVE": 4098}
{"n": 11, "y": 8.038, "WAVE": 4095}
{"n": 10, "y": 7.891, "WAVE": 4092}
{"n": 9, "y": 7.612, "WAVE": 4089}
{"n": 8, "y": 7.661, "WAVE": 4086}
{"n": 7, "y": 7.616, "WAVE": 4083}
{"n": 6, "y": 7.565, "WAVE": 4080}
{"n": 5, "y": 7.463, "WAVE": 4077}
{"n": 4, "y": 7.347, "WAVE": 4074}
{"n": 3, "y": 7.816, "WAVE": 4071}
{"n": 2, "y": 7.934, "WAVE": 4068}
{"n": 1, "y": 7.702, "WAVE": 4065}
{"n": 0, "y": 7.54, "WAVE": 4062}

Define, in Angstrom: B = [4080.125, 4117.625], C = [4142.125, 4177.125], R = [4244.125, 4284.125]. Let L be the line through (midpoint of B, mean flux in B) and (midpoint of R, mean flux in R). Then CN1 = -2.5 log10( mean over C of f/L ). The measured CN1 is 0.10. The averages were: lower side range 7.65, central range 6.68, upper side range 6.84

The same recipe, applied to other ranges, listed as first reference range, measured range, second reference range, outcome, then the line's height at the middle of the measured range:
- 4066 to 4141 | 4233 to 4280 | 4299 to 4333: 0.13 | 7.61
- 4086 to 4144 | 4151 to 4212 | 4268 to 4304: 0.12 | 7.24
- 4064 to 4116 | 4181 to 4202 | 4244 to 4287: 0.13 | 7.2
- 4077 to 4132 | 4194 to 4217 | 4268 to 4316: 0.15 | 7.27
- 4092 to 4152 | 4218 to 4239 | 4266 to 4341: 0.10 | 7.38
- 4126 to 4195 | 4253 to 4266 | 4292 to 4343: 0.09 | 7.38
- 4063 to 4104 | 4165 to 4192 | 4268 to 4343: 0.17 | 7.62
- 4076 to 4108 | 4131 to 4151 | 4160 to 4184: 0.01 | 7.05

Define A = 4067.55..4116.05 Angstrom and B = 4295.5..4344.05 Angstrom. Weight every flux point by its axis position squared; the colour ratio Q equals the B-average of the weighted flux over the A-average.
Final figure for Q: 1.1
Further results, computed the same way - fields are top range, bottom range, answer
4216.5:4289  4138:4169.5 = 1.05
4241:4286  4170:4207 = 1.10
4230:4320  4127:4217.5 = 1.10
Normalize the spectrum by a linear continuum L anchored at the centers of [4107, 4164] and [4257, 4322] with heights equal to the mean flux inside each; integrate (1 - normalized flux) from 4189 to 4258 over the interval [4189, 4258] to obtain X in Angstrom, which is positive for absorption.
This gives 5.2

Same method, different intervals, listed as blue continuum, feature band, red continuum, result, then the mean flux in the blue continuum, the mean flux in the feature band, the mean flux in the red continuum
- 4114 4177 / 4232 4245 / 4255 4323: 0.81 Angstrom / 6.91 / 6.61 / 7.12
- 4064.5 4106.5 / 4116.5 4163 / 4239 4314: 3.21 Angstrom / 7.71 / 6.98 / 6.94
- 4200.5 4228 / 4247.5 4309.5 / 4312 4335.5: 3.46 Angstrom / 6.48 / 6.95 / 7.99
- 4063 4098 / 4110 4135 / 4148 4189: -0.13 Angstrom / 7.7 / 7.23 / 6.65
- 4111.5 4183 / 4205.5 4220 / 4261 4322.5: 1.20 Angstrom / 6.91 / 6.44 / 7.15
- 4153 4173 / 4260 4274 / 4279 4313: 0.35 Angstrom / 6.65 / 6.85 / 7.14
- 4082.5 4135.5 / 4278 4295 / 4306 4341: 1.83 Angstrom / 7.48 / 7.04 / 7.97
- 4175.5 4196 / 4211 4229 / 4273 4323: 0.18 Angstrom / 6.47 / 6.64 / 7.23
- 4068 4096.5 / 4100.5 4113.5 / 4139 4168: -0.26 Angstrom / 7.68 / 7.51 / 6.77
